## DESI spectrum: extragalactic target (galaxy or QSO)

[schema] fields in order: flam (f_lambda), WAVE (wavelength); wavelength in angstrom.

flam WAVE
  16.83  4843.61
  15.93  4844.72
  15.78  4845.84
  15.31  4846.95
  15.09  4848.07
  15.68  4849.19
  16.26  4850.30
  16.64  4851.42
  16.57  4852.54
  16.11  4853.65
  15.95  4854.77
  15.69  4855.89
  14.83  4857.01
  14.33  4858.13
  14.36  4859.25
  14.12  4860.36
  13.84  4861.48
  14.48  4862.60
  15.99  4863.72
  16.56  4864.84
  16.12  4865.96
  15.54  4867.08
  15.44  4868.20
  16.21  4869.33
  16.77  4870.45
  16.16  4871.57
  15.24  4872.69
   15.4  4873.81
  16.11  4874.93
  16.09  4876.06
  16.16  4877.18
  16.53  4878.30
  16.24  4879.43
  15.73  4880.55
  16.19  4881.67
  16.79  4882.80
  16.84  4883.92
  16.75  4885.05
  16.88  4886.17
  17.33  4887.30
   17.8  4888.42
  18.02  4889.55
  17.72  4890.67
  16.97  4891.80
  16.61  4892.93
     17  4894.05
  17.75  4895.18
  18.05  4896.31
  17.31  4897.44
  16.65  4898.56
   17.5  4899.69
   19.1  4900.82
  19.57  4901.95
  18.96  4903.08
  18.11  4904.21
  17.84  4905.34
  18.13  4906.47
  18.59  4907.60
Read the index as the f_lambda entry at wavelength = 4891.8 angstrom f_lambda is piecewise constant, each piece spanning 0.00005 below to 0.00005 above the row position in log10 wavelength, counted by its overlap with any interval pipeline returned 16.97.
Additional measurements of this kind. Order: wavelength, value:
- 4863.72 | 15.99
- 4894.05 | 17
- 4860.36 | 14.12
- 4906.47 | 18.13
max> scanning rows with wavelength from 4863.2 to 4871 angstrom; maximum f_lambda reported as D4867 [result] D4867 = 16.77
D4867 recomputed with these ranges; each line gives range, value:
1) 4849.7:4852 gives 16.64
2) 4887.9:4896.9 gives 18.05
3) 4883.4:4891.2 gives 18.02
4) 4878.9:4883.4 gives 16.79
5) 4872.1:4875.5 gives 16.11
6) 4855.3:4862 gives 15.69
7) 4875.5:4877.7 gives 16.16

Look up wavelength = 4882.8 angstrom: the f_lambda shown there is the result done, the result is 16.79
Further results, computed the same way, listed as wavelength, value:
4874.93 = 16.11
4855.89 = 15.69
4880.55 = 15.73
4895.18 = 17.75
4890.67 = 17.72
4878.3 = 16.53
